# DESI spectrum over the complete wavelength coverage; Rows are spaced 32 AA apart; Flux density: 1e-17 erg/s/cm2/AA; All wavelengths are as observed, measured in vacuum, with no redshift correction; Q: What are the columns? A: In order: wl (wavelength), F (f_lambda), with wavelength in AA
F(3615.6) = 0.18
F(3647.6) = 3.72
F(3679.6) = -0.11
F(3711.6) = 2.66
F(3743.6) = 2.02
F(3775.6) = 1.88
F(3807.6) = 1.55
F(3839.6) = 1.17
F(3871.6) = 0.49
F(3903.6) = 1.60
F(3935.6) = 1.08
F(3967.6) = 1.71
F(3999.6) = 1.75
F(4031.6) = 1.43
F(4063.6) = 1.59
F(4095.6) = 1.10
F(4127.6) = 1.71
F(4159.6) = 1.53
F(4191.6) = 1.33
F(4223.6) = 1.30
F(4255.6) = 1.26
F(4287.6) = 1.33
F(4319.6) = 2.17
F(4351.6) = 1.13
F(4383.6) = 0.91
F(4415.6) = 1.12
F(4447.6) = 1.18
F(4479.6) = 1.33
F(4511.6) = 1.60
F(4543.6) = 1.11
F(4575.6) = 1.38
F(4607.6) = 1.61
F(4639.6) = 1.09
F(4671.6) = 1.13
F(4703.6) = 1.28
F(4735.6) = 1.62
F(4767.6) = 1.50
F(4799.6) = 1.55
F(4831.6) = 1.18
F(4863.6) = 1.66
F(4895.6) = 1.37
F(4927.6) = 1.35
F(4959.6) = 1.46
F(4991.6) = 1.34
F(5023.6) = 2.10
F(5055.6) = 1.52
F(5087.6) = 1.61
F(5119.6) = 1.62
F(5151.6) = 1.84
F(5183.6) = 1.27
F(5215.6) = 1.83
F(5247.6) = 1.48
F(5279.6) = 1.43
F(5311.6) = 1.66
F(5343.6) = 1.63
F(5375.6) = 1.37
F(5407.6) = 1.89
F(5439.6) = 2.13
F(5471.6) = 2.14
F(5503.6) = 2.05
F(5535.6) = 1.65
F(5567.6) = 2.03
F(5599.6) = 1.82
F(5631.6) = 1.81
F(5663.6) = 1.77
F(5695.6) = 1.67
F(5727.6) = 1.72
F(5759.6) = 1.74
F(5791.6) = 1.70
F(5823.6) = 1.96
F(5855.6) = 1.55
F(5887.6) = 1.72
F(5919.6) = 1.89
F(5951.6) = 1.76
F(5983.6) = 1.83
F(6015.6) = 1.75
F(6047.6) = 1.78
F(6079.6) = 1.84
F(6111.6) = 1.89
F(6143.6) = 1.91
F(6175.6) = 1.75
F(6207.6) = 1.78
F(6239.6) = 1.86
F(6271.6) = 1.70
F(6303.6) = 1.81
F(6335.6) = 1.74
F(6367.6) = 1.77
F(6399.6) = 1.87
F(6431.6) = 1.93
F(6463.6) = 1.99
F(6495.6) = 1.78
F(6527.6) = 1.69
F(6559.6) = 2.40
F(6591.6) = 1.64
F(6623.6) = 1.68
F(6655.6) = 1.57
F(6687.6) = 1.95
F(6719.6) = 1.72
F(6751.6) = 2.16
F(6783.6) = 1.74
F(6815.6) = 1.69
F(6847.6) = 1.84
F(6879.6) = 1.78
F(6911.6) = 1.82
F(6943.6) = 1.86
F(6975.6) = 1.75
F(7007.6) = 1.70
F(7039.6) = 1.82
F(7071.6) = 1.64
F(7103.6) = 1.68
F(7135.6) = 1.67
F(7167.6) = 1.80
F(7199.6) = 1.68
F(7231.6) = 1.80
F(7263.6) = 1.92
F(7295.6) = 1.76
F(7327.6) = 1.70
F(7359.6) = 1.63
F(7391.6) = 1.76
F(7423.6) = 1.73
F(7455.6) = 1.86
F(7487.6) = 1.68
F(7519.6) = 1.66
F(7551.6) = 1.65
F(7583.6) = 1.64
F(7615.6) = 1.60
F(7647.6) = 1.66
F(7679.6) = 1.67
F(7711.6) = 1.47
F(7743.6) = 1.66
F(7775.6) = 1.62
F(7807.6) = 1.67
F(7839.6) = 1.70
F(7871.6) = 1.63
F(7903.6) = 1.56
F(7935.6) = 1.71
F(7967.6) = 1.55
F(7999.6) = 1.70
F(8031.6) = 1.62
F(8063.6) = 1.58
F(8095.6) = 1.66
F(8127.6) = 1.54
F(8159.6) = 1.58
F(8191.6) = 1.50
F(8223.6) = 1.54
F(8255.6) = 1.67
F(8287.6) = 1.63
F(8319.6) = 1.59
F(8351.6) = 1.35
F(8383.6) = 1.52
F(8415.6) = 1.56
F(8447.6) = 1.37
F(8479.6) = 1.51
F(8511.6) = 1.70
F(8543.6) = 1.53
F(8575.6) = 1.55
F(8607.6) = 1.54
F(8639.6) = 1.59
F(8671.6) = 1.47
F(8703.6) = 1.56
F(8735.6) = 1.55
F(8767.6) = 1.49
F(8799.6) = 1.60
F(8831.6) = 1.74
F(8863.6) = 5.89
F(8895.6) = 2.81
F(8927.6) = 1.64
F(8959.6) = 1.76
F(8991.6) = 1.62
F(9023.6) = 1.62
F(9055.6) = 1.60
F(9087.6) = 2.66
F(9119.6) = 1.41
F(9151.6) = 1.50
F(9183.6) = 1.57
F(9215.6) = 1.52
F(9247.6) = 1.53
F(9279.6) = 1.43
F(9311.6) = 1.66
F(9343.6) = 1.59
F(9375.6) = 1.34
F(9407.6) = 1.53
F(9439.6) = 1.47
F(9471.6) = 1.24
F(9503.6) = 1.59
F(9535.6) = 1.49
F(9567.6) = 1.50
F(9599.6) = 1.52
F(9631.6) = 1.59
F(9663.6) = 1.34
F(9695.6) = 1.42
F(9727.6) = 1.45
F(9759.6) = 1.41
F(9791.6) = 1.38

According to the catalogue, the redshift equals 0.351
